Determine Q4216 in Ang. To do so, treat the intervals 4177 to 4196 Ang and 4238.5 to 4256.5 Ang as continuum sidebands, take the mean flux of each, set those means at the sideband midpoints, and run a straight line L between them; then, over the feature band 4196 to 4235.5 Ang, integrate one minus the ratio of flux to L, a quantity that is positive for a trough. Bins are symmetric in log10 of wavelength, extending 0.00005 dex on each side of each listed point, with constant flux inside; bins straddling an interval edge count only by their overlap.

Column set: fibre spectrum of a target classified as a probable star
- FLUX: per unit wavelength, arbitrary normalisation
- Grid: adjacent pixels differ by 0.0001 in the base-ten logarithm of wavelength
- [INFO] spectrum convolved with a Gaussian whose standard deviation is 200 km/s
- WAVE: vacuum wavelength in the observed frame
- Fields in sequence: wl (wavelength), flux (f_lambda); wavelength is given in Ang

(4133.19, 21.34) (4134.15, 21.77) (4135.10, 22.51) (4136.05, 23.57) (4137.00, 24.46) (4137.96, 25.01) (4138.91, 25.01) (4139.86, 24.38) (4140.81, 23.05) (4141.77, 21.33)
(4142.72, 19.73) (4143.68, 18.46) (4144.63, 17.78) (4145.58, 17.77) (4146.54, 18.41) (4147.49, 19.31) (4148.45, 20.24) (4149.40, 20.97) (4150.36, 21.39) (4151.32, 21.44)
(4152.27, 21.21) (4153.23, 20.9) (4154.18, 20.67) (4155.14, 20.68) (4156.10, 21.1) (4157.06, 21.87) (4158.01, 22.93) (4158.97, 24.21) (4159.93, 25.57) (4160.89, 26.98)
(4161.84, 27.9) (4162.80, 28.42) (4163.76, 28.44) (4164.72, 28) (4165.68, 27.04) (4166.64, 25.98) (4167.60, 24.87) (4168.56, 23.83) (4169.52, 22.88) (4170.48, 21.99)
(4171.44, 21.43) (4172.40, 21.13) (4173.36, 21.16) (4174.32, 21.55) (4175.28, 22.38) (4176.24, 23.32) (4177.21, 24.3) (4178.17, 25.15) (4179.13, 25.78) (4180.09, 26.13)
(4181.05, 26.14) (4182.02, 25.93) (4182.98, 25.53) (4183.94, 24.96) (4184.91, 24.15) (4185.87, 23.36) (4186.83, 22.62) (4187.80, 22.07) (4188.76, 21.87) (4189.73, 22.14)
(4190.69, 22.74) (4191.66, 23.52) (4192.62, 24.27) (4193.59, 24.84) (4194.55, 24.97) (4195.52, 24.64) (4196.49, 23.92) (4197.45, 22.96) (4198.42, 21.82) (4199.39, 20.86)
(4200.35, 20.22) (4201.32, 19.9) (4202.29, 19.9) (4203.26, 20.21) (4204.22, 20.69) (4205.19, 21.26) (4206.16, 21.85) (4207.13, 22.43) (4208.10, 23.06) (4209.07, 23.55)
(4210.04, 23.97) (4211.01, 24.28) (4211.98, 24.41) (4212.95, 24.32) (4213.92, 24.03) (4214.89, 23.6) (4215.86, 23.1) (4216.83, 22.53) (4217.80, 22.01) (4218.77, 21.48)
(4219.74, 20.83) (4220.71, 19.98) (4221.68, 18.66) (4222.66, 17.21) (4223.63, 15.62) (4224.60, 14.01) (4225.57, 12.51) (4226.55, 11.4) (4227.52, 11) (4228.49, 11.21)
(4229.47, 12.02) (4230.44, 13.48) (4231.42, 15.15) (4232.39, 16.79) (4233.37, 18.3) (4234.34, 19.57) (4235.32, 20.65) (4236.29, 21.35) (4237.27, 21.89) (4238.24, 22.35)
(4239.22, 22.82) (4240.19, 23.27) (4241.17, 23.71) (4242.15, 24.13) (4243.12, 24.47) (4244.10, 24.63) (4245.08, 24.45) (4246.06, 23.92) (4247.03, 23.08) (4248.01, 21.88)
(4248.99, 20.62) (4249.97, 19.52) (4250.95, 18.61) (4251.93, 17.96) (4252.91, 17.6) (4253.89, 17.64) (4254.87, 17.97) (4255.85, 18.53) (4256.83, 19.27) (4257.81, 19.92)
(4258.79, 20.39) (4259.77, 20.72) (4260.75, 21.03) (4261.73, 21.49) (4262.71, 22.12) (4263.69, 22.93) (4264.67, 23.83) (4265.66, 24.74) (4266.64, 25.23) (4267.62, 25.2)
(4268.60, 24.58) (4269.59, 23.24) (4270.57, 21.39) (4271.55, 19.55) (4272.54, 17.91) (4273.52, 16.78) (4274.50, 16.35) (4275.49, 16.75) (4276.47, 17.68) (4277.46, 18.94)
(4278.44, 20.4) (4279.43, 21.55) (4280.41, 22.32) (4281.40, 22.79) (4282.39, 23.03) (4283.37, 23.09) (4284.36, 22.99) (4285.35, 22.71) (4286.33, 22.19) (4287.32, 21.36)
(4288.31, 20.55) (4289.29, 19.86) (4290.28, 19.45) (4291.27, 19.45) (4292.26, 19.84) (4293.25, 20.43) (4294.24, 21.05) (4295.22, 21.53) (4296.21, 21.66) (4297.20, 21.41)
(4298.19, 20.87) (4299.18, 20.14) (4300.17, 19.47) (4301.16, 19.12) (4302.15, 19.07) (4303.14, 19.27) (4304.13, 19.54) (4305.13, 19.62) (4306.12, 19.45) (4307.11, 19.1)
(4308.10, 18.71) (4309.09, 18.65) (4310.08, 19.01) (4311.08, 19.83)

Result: 5.7 Ang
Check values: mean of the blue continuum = 24.3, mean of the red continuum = 21.4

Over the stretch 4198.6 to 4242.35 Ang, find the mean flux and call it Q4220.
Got 19.9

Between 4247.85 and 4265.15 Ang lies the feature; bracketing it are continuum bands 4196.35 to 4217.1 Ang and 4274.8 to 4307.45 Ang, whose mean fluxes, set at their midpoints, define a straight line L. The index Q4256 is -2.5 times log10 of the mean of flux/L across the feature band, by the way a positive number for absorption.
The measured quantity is 0.062 mag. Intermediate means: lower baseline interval 22.4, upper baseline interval 20.5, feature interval 20.1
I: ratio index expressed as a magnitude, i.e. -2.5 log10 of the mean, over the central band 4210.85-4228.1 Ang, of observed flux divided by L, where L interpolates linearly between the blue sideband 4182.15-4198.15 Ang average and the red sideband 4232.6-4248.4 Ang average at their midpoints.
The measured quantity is 0.186 mag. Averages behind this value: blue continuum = 23.7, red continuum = 22.4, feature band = 19.4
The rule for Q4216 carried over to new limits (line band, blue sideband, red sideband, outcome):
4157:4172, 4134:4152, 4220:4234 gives -4.15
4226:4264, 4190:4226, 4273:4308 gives 2.42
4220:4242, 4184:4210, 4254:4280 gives 4.12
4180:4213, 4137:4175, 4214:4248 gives -3.25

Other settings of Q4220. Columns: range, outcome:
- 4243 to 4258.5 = 20.5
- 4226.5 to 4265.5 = 19.9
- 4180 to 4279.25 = 21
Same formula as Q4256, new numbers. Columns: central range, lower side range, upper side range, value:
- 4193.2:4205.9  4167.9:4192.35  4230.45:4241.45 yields 0.02 mag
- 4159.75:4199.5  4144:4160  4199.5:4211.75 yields -0.14 mag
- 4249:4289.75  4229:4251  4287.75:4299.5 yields -0.01 mag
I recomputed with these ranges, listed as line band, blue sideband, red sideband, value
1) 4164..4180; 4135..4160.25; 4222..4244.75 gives -0.16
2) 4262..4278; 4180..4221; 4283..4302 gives 0.02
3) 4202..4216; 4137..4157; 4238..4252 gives -0.04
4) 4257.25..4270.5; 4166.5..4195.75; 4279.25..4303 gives -0.05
